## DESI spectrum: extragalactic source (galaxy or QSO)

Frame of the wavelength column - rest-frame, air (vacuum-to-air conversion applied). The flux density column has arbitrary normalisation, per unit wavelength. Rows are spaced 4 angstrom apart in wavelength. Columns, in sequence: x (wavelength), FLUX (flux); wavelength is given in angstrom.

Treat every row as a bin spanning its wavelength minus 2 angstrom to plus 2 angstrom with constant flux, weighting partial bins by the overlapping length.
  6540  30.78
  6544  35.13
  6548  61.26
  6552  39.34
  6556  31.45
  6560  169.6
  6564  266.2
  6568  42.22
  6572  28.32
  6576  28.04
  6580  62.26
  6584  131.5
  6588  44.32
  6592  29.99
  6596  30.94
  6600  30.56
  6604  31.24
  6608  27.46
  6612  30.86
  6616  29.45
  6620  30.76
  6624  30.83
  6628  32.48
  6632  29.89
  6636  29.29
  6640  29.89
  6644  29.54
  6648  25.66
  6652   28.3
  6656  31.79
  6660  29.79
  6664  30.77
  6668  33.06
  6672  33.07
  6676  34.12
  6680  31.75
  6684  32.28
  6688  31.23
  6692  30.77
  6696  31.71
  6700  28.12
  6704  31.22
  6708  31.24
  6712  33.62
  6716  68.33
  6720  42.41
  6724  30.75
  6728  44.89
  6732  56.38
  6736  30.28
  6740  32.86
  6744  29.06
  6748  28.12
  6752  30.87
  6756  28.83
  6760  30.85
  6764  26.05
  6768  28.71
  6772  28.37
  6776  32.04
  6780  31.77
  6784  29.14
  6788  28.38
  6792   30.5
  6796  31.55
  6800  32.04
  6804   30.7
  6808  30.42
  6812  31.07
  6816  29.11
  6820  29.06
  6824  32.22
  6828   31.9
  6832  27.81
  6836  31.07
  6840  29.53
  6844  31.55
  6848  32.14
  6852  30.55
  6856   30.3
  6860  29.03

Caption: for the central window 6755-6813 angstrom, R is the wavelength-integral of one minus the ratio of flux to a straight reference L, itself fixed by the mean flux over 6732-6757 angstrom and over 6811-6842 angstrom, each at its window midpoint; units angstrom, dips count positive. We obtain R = 2.2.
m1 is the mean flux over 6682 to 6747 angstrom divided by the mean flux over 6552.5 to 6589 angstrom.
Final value 0.4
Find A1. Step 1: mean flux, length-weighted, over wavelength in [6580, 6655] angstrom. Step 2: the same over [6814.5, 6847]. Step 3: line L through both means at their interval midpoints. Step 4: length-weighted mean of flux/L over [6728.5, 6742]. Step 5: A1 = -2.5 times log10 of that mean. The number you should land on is -0.209 mag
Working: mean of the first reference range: 36.9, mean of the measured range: 40.4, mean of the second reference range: 30.4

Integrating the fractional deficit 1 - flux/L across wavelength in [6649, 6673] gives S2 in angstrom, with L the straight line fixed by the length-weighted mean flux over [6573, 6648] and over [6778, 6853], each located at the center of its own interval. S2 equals 3.5 angstrom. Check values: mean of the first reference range 37.8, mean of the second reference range 30.6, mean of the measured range 30.8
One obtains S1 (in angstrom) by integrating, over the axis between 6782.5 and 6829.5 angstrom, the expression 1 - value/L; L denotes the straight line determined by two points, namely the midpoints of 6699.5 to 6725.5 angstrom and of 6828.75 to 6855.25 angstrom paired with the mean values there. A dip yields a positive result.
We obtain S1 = 3.2 angstrom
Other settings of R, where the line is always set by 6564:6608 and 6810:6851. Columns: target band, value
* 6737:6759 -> 5.00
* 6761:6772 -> 2.70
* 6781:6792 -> 1.77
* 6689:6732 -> 4.37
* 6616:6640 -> 9.62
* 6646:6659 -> 5.30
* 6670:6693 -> 6.70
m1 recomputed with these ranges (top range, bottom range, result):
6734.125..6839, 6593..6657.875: 1.01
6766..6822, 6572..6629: 0.75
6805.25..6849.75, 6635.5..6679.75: 1.00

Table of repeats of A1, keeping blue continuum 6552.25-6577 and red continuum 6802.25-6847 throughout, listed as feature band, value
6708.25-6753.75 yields 0.35 mag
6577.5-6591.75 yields 0.23 mag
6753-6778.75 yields 0.45 mag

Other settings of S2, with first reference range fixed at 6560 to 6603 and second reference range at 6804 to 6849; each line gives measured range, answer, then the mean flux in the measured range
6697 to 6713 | 6.41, 30.9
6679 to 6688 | 3.82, 31.9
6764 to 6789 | 6.17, 29.5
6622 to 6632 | 5.20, 31.3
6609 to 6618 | 5.03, 29.9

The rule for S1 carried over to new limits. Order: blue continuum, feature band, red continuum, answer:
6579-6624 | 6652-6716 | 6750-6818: 7.1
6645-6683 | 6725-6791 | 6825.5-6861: -3.3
